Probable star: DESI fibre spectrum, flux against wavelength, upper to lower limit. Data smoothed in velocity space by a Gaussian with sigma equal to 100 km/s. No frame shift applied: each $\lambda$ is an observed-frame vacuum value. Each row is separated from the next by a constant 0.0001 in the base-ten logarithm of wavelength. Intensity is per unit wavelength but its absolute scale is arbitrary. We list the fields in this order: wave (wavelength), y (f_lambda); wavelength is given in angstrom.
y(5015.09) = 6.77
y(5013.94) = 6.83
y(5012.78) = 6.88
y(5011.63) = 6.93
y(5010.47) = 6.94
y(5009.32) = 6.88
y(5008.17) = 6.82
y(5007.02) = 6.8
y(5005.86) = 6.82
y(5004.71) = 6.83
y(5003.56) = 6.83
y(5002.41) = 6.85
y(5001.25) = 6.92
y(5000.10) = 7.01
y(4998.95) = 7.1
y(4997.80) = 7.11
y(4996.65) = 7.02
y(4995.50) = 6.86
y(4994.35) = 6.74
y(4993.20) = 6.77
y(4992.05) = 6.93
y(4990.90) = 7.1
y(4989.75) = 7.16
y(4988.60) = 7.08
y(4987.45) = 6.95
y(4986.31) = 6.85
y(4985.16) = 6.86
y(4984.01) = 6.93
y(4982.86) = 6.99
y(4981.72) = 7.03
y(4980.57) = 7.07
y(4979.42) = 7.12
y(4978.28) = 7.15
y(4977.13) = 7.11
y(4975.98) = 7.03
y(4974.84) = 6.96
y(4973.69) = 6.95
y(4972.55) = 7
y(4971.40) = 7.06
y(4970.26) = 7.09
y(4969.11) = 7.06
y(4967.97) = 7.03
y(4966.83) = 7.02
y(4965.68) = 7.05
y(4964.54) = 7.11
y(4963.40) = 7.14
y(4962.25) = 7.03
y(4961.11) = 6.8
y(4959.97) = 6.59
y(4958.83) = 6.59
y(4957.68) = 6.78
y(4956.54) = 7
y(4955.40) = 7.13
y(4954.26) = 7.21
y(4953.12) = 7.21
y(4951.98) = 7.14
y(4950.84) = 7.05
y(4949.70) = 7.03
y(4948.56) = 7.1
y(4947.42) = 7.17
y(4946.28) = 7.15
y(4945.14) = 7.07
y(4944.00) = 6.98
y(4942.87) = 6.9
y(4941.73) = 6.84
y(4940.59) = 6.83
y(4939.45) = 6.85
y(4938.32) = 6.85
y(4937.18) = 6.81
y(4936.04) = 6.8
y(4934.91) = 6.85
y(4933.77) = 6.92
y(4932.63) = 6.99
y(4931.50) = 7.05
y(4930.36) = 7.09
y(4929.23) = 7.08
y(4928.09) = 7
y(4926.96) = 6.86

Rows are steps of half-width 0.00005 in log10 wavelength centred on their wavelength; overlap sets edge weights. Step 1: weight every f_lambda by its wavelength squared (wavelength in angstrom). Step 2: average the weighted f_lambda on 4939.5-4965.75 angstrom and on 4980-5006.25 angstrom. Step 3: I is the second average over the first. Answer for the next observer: 1.01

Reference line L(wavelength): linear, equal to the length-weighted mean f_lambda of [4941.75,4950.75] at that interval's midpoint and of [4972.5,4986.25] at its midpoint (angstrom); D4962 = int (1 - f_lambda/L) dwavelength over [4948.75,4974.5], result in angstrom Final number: 0.1 angstrom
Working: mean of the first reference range 7.04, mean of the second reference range 7.01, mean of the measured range 7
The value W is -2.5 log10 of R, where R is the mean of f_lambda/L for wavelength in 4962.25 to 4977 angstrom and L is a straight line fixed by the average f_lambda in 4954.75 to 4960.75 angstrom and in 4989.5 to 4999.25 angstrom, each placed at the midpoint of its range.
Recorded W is -0.03 mag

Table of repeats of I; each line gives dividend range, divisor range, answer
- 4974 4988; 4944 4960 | 1.01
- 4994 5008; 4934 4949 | 1.02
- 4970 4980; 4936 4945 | 1.04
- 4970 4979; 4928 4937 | 1.03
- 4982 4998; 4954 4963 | 1.02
